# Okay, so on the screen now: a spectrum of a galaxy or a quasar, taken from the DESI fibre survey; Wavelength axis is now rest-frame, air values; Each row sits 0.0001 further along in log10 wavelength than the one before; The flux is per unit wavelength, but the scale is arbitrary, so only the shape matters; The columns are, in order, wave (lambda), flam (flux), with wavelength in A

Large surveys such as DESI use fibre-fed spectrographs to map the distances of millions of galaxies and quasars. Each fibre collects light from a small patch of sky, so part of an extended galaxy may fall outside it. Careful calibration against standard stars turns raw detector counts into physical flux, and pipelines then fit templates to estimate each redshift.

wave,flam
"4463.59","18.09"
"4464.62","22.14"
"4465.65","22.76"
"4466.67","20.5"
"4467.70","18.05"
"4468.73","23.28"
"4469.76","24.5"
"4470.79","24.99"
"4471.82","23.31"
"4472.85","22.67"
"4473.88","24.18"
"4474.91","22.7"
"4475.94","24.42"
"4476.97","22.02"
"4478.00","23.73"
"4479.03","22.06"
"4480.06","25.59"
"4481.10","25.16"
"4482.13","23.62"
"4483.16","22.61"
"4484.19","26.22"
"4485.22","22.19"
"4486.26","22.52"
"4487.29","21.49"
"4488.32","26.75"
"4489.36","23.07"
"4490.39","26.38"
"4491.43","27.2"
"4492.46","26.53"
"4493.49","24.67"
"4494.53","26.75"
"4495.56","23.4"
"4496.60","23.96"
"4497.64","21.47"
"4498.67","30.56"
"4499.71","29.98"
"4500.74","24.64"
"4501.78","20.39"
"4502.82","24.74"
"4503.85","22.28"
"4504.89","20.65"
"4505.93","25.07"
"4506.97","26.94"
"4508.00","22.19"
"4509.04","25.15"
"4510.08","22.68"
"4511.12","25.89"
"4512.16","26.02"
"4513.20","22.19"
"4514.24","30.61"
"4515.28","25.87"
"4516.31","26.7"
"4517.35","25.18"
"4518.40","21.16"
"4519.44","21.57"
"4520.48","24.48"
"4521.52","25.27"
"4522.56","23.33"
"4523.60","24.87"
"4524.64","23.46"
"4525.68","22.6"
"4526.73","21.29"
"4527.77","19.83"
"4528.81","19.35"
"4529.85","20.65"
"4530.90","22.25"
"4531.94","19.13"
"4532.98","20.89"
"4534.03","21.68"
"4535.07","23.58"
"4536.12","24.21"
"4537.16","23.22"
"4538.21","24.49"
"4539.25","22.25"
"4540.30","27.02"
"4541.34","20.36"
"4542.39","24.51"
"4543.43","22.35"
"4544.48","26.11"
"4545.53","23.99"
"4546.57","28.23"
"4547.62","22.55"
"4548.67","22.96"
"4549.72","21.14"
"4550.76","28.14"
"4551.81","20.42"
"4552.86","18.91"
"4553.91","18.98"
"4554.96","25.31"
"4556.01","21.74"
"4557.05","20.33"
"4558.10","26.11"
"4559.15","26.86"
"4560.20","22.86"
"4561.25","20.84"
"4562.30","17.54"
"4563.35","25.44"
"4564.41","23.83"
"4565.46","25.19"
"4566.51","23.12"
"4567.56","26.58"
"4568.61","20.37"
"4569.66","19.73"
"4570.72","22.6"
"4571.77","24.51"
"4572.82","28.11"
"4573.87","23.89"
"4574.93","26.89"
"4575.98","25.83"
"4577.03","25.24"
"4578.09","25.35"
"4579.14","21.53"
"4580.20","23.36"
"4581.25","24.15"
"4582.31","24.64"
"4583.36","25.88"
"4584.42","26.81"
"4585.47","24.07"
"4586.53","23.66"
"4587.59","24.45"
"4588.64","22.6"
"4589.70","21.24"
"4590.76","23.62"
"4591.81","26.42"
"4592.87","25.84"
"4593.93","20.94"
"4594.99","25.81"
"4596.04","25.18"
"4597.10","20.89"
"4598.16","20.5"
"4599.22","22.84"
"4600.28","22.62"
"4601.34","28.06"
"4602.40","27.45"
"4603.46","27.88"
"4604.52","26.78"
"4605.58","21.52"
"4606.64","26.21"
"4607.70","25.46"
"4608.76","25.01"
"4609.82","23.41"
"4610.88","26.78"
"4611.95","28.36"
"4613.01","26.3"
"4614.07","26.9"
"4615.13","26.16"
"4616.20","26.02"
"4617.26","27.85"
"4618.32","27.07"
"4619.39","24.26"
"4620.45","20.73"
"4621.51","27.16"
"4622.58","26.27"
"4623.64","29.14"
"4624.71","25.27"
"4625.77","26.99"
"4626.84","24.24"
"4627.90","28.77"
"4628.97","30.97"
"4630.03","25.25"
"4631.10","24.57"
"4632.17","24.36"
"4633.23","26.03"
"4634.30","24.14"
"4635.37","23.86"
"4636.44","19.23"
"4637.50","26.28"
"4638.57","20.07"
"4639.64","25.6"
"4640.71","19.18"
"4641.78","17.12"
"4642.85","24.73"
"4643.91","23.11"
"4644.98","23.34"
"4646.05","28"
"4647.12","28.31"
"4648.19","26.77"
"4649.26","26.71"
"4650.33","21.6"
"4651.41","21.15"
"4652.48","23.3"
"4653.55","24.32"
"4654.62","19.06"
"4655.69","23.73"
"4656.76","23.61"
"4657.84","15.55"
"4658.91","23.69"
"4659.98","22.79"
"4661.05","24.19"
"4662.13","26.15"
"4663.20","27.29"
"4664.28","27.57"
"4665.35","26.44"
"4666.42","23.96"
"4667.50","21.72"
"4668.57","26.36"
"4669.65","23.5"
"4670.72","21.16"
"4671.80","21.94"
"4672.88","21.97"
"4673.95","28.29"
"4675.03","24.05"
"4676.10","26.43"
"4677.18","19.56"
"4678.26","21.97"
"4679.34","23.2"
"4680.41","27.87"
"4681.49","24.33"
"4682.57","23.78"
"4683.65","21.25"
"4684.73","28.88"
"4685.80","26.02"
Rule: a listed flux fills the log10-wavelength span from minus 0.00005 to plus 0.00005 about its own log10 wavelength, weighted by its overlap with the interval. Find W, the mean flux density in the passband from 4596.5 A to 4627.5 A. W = 25.5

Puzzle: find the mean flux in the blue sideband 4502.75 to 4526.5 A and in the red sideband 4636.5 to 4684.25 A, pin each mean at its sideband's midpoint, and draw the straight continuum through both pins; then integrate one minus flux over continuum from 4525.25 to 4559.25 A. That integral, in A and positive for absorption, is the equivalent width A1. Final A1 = 1.99 A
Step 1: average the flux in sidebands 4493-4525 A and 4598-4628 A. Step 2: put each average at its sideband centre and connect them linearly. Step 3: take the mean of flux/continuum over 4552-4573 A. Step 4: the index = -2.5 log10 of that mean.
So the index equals 0.11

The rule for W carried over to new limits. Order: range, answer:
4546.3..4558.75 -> 22.8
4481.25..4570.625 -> 23.6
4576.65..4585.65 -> 24.6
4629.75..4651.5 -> 23.8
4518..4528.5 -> 22.7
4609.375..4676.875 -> 24.6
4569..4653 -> 24.7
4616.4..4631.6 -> 26.3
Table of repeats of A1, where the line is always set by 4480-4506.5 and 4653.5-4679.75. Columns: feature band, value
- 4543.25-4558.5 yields 0.66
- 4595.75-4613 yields -0.79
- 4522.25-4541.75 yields 1.57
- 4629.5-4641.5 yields 0.17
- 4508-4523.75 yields -0.17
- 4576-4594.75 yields -0.15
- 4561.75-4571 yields 0.53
